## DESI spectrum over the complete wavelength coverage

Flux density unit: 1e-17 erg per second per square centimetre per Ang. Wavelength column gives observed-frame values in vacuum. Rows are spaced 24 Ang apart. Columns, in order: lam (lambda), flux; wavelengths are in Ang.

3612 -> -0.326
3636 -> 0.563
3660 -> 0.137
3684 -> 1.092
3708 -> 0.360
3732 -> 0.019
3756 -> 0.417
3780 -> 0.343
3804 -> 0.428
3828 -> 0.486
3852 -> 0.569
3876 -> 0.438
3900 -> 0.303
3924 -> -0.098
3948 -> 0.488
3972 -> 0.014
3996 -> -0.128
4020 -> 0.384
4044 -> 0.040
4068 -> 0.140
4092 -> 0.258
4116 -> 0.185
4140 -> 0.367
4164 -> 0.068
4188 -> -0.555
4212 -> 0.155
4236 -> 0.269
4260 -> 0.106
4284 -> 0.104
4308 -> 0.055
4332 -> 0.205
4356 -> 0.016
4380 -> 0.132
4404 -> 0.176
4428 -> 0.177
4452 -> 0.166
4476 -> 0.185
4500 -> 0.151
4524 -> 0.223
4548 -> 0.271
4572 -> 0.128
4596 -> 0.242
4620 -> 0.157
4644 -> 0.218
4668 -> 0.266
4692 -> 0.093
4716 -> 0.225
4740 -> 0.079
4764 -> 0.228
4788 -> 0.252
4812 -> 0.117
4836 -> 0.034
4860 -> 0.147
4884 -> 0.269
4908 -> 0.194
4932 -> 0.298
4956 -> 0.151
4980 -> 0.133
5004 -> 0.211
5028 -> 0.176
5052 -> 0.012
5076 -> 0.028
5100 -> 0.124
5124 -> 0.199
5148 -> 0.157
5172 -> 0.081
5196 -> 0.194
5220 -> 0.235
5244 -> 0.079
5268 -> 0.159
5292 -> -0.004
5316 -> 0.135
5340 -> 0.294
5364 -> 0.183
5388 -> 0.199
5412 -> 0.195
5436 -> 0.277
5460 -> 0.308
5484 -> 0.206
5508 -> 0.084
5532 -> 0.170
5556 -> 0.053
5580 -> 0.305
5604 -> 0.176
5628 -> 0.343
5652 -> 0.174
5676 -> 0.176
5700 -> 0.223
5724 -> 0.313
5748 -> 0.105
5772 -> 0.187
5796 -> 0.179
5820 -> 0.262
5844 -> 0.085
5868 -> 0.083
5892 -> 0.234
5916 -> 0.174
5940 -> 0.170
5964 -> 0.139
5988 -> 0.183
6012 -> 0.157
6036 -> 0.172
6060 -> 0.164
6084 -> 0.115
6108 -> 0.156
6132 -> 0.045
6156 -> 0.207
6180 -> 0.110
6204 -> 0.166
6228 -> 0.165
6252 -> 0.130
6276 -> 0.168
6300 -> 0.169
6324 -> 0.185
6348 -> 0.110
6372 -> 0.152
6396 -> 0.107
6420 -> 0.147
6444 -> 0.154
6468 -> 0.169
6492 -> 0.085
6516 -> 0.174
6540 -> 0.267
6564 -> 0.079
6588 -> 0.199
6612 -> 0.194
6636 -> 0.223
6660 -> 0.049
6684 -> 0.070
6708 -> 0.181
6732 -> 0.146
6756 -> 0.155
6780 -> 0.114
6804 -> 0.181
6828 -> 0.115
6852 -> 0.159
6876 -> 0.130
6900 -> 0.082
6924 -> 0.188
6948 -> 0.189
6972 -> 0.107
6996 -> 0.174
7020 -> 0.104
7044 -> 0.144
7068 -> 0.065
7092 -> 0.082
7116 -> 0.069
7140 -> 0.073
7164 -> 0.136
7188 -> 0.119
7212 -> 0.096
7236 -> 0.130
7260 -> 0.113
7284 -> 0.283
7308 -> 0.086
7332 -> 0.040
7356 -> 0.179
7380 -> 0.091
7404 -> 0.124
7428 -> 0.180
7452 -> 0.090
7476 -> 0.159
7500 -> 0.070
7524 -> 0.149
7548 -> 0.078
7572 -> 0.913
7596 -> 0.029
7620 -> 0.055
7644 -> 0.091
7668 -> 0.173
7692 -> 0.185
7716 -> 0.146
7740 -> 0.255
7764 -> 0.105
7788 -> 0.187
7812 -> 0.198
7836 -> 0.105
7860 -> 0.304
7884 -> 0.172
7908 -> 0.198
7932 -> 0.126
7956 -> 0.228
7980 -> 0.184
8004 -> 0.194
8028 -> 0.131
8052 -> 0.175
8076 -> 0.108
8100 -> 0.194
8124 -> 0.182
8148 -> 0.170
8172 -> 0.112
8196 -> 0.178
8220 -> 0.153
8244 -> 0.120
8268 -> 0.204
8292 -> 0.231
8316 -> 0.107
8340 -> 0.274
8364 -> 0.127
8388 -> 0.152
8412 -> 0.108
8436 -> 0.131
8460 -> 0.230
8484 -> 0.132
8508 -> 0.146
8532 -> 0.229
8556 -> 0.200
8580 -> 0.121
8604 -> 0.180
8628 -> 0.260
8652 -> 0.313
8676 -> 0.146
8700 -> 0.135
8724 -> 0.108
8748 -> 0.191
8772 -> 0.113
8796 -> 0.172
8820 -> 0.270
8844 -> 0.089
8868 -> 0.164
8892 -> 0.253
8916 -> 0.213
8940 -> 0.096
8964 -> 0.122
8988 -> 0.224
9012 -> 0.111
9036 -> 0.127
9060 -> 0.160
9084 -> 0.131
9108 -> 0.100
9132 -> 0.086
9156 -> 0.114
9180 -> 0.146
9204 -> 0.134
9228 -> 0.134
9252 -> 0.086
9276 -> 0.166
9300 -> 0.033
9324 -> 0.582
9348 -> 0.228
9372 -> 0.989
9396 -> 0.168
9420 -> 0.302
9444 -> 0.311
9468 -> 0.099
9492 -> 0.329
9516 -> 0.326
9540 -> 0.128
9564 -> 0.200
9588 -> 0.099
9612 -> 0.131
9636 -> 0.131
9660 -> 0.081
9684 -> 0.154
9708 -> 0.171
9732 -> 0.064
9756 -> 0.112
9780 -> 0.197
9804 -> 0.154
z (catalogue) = 1.03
